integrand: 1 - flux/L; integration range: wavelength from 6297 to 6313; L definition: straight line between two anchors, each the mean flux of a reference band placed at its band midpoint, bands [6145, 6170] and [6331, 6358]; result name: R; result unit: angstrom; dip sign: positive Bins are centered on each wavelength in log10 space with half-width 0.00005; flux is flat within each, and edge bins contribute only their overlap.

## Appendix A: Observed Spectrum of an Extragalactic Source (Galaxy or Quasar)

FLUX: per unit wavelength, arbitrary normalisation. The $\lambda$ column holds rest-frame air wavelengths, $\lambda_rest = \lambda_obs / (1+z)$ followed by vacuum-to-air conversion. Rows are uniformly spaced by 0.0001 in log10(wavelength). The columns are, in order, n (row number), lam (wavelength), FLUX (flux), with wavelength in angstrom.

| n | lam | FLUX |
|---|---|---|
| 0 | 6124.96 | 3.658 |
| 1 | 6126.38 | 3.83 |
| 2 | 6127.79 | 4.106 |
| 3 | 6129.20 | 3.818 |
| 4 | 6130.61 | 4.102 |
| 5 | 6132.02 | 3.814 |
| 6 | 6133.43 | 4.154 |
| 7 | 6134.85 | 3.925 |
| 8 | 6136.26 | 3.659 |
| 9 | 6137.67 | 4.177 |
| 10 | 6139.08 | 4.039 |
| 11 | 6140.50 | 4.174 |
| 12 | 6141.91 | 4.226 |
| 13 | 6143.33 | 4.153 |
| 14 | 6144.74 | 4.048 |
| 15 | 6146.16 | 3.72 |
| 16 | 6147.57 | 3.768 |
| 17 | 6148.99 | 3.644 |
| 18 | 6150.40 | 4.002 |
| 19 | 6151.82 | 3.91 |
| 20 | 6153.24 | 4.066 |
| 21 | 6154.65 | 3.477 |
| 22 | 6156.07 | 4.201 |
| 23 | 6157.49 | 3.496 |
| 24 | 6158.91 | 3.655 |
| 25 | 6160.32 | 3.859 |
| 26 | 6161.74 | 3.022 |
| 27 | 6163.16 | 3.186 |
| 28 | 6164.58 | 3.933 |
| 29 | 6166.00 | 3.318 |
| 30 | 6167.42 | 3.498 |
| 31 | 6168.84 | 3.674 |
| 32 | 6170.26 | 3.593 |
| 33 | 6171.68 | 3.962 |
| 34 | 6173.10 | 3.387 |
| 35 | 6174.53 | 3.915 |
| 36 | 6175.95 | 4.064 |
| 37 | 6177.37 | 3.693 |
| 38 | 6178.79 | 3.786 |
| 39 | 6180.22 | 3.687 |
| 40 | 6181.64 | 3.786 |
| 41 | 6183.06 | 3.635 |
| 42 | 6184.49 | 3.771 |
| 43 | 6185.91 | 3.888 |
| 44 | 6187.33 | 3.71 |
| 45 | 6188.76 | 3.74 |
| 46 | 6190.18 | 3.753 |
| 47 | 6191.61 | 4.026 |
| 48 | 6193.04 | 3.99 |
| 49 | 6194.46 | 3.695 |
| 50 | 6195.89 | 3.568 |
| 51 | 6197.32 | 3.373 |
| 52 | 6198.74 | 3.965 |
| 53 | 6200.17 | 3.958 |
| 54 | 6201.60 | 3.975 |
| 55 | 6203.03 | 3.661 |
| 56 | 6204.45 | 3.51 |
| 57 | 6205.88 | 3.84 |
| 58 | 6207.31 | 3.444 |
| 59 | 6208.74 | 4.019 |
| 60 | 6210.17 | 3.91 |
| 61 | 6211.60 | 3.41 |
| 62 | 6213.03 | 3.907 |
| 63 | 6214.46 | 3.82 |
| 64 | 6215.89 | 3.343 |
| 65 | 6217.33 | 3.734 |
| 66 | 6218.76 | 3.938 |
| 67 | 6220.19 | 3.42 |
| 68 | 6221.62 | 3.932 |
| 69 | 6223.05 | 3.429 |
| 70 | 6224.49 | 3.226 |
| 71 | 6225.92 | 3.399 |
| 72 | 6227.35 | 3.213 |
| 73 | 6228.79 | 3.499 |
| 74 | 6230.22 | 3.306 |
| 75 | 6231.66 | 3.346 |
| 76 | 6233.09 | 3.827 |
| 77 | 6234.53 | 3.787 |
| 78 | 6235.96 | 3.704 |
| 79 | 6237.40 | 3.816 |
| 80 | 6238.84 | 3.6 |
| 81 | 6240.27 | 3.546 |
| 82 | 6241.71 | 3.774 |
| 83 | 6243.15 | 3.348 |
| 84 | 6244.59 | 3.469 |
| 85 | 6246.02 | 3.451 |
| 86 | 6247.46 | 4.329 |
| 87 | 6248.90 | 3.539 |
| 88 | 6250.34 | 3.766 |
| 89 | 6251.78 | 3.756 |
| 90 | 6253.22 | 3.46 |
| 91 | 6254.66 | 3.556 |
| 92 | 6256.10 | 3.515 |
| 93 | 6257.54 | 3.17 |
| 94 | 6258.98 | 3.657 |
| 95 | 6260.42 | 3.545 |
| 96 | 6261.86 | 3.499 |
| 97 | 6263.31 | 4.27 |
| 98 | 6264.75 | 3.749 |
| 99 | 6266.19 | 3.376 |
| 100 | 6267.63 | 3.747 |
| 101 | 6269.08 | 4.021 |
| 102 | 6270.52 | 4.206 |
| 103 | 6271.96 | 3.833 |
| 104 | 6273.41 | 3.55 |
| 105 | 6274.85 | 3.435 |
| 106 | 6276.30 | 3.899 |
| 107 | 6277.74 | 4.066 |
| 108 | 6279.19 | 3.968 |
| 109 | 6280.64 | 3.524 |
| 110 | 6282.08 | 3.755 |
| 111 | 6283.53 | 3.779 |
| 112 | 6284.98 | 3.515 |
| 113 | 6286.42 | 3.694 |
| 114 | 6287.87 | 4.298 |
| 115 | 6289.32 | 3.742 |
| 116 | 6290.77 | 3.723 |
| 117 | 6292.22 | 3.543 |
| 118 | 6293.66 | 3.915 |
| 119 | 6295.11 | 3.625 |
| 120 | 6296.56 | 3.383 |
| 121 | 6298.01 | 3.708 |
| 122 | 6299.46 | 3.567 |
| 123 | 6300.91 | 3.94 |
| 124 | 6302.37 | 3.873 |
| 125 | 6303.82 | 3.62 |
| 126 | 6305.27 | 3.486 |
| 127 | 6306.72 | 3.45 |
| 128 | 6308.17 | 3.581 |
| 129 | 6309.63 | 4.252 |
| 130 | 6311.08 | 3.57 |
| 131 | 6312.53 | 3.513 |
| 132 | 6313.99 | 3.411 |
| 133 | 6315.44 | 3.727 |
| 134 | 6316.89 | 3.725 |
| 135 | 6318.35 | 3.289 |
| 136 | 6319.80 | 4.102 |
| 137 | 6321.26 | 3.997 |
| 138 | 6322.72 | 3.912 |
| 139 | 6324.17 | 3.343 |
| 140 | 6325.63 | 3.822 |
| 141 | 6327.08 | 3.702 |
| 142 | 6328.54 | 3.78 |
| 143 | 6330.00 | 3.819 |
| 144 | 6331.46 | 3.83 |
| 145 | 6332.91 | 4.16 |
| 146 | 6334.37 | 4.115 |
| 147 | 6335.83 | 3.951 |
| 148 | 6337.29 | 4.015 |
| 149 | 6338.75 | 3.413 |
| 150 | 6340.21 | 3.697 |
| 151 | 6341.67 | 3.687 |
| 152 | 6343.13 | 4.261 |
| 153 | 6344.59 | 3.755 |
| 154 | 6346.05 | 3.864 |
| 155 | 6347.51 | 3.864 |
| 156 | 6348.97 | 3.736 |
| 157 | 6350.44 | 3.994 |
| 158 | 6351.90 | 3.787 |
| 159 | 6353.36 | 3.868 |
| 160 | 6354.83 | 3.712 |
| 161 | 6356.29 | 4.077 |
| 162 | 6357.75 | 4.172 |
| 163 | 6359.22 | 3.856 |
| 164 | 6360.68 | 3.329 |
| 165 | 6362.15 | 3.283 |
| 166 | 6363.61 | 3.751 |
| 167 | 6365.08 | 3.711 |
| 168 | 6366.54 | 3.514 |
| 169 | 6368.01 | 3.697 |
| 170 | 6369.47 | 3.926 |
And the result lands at 0.7 angstrom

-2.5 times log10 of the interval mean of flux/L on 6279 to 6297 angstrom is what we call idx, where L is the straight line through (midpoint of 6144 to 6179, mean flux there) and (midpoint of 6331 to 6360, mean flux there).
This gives 0.03 mag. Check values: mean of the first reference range 3.72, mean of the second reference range 3.89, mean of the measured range 3.73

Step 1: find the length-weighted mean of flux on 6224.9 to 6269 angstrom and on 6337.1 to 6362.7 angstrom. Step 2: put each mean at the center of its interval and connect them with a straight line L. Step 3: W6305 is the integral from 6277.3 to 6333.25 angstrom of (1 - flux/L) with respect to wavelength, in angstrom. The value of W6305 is -0.3 angstrom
